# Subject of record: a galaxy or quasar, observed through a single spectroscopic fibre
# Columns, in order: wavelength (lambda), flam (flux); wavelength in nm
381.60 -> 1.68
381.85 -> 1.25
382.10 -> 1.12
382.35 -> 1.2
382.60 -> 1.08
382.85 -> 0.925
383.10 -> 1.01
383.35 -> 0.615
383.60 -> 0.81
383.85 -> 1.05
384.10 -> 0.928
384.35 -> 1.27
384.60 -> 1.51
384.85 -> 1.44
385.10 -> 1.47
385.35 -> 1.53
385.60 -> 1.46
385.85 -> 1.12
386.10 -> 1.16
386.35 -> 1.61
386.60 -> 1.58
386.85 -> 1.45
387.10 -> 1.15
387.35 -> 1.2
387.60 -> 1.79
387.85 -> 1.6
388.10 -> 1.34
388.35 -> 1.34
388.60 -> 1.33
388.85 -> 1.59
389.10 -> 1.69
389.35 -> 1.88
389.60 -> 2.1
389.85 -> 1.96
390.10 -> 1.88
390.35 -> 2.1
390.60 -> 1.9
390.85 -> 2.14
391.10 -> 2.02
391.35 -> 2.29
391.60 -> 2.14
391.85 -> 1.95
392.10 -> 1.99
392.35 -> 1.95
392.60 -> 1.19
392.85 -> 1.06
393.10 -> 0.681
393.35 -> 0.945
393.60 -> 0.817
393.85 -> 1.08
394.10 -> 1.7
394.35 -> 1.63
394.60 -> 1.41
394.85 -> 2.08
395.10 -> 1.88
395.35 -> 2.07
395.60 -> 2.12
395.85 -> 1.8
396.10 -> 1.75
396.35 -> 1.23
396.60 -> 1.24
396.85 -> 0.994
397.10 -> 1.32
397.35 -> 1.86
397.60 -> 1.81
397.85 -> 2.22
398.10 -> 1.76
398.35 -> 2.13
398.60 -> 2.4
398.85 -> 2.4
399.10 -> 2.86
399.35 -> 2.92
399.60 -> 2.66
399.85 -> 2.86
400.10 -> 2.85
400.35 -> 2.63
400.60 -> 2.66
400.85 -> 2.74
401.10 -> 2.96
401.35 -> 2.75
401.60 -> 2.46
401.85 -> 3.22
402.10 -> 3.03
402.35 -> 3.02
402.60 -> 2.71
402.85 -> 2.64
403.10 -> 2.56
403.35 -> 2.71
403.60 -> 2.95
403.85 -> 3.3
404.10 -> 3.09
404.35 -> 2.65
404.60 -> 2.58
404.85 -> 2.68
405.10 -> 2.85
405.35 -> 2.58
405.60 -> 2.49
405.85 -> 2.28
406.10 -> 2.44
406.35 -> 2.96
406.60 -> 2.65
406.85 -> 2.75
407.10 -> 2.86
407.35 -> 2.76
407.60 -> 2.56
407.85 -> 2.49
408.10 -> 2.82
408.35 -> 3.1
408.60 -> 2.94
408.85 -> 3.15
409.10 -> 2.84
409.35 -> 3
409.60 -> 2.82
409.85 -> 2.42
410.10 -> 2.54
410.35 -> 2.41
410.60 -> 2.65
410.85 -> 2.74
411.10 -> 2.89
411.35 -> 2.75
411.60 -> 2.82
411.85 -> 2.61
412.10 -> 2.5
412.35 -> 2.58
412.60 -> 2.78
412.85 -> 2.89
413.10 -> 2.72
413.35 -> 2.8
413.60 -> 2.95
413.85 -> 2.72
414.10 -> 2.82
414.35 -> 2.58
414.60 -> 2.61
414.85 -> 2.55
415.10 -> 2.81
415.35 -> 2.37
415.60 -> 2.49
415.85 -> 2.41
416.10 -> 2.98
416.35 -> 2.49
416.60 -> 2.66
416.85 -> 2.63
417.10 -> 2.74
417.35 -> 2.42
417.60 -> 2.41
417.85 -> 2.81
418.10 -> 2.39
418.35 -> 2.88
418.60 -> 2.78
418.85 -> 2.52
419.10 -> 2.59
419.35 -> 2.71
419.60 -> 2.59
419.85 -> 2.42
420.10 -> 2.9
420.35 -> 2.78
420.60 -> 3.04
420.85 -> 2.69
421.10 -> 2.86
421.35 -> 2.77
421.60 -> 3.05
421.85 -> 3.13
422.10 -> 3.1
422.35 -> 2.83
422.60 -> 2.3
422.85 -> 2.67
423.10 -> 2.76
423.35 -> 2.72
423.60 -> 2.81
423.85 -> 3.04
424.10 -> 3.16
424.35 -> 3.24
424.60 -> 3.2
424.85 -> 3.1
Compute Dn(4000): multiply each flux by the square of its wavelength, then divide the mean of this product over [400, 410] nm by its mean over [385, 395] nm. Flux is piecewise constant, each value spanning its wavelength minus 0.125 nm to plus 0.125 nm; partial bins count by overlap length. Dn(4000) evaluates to 1.9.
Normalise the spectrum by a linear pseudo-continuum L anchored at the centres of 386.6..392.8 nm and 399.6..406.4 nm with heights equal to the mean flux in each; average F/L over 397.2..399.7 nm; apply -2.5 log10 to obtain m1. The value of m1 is 0.060 mag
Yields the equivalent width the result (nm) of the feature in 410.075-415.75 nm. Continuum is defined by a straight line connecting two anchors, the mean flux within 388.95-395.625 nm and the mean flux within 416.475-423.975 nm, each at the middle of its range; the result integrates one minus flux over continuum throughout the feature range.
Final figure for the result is -0.49 nm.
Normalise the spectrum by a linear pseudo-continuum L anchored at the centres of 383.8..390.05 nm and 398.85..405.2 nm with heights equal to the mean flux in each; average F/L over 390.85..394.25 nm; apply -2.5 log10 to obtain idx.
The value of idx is 0.246 mag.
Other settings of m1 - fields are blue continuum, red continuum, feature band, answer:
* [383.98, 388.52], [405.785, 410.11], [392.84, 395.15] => 0.38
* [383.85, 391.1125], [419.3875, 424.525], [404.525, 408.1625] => -0.17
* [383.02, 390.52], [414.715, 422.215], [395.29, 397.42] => 0.15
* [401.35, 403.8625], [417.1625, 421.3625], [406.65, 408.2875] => 0.03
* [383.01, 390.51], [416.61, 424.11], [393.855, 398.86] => 0.03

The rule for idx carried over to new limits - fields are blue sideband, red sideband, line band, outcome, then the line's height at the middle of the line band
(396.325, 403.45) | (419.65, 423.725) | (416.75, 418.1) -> 0.058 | 2.72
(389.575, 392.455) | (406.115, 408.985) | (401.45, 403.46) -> -0.092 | 2.57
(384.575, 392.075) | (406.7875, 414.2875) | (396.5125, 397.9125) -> 0.329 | 2.1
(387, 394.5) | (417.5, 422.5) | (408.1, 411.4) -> -0.183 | 2.36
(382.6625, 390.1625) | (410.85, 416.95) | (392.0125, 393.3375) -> 0.259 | 1.68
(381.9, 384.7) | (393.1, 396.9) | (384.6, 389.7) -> -0.236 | 1.2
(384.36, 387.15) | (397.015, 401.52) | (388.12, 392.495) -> -0.071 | 1.76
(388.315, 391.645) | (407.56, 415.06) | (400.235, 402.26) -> -0.199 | 2.34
